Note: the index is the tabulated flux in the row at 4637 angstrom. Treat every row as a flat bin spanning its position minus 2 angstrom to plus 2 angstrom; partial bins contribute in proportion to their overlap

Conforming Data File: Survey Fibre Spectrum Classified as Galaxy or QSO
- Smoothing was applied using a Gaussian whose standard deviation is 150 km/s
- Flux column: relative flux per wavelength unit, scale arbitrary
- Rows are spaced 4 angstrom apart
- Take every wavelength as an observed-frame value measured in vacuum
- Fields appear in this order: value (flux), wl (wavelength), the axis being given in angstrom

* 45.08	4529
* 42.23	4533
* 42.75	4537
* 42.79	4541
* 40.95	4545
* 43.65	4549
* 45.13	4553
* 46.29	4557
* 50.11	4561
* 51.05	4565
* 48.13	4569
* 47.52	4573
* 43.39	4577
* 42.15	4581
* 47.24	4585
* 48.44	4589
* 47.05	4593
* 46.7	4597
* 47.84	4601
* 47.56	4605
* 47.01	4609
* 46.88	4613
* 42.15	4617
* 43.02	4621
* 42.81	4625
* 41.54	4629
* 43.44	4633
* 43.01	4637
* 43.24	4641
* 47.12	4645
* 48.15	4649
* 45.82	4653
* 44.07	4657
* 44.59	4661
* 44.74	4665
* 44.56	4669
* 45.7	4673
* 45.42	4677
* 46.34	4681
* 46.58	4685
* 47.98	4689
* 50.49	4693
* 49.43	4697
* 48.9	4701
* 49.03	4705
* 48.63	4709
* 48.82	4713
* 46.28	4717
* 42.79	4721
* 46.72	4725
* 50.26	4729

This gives 43.01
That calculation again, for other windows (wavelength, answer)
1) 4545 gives 40.95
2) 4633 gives 43.44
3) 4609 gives 47.01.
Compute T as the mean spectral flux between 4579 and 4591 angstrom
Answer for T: 45.9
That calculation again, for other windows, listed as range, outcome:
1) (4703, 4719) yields 48.2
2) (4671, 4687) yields 46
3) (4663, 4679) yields 45.1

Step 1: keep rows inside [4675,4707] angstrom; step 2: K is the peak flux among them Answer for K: 50.49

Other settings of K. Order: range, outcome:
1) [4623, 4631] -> 42.81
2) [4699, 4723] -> 49.03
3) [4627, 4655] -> 48.15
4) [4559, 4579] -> 51.05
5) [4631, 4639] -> 43.44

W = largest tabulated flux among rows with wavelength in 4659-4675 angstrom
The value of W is 45.7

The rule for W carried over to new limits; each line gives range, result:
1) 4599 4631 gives 47.84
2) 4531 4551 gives 43.65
